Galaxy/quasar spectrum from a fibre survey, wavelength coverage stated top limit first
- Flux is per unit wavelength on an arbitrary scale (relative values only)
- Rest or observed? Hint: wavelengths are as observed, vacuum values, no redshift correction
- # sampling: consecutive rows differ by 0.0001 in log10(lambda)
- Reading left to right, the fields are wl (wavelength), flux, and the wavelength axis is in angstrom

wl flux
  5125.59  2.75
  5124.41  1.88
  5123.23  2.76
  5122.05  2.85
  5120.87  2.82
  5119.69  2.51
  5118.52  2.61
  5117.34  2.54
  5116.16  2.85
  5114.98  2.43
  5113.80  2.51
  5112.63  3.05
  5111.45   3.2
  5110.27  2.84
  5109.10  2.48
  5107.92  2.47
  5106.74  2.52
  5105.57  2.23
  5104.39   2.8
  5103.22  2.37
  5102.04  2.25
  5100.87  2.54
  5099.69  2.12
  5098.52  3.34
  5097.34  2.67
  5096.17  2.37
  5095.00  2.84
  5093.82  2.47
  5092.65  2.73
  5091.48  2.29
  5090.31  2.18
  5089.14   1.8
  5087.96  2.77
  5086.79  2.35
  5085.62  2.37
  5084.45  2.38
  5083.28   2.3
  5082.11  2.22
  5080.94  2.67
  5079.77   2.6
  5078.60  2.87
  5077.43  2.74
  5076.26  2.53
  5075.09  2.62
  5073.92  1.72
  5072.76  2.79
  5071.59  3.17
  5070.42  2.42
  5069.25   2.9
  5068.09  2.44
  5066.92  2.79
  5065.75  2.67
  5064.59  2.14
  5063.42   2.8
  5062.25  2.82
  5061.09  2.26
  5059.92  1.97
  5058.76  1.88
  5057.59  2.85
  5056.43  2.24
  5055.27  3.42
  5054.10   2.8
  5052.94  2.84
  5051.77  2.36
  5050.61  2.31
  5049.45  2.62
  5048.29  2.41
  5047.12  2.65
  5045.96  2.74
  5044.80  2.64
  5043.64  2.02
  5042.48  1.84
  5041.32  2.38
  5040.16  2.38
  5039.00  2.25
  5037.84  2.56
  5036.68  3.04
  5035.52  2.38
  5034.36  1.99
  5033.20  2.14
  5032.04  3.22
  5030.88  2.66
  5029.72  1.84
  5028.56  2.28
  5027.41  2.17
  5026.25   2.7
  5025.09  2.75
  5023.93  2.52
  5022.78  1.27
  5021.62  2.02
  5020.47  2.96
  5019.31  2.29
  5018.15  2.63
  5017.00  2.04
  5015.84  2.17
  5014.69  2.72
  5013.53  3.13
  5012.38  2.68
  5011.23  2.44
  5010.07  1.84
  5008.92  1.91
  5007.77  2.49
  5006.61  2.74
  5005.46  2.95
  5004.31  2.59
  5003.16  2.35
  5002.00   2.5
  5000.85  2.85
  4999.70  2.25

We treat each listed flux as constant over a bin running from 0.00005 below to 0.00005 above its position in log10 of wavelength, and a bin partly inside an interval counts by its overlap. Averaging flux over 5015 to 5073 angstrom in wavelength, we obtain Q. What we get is 2.47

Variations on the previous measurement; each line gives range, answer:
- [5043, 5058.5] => 2.59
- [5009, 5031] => 2.36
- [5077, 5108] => 2.49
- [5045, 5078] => 2.57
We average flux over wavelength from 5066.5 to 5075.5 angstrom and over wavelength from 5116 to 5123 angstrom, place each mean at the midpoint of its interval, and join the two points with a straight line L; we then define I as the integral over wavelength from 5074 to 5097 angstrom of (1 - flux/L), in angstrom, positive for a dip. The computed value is 1.4 angstrom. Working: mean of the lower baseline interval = 2.6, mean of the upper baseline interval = 2.69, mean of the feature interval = 2.46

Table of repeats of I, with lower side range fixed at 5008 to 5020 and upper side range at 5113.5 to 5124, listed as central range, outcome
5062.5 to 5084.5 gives -0.3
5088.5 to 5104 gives 0.8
